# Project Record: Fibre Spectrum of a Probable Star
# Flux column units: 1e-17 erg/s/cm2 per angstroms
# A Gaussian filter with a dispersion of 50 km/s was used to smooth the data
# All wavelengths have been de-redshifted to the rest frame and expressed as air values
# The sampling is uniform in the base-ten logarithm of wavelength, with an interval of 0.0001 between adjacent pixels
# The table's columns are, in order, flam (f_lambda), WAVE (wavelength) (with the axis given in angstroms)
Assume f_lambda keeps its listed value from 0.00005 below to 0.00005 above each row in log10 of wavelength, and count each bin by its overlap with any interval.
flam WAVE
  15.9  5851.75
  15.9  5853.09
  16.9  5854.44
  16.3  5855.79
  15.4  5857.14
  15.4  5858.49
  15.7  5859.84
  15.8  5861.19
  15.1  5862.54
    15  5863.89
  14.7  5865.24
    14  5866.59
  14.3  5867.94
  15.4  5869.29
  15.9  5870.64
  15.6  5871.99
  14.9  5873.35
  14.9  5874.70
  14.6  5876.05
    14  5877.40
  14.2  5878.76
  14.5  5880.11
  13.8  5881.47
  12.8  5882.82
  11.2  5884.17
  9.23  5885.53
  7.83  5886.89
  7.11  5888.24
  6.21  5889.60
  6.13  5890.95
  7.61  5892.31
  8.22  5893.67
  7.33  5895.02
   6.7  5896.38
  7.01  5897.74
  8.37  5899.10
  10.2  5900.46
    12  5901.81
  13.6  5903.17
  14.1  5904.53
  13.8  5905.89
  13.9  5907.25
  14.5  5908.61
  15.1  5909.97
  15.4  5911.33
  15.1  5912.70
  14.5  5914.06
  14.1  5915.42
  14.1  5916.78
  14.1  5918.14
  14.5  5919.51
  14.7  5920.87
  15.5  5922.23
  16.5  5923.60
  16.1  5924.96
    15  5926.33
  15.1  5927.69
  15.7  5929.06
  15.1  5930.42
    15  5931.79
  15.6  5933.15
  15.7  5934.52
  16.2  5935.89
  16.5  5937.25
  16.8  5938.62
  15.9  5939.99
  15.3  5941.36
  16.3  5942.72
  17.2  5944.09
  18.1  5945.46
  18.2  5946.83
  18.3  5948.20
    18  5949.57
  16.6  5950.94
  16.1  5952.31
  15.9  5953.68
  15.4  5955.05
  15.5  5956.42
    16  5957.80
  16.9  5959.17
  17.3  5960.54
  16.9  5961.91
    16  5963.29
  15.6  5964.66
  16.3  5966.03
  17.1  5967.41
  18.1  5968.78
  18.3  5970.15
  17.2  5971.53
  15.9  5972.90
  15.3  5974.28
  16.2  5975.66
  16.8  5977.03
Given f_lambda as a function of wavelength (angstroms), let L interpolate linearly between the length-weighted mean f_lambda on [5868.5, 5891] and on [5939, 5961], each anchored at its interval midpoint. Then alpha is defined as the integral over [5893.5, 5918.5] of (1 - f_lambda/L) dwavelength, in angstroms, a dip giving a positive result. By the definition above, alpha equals 3.2 angstroms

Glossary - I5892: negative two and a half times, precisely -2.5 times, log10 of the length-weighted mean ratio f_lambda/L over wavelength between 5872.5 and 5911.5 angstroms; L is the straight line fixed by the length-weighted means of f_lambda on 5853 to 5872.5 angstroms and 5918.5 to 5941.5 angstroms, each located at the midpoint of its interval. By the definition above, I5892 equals 0.340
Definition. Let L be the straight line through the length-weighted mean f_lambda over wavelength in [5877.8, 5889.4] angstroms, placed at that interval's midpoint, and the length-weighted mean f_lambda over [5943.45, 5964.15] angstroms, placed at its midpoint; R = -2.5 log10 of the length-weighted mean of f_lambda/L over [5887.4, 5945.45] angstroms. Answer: 0.05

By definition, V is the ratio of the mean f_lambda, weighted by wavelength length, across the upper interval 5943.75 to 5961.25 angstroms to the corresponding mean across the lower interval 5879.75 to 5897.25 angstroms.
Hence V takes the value 1.9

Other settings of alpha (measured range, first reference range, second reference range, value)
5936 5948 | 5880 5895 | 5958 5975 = -2.02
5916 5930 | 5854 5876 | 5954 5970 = 0.79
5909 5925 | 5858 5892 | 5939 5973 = 0.06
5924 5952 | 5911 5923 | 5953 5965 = -1.66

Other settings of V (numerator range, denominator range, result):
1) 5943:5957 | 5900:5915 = 1.22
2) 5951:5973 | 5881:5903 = 1.85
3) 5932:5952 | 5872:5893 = 1.47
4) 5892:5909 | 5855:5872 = 0.69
